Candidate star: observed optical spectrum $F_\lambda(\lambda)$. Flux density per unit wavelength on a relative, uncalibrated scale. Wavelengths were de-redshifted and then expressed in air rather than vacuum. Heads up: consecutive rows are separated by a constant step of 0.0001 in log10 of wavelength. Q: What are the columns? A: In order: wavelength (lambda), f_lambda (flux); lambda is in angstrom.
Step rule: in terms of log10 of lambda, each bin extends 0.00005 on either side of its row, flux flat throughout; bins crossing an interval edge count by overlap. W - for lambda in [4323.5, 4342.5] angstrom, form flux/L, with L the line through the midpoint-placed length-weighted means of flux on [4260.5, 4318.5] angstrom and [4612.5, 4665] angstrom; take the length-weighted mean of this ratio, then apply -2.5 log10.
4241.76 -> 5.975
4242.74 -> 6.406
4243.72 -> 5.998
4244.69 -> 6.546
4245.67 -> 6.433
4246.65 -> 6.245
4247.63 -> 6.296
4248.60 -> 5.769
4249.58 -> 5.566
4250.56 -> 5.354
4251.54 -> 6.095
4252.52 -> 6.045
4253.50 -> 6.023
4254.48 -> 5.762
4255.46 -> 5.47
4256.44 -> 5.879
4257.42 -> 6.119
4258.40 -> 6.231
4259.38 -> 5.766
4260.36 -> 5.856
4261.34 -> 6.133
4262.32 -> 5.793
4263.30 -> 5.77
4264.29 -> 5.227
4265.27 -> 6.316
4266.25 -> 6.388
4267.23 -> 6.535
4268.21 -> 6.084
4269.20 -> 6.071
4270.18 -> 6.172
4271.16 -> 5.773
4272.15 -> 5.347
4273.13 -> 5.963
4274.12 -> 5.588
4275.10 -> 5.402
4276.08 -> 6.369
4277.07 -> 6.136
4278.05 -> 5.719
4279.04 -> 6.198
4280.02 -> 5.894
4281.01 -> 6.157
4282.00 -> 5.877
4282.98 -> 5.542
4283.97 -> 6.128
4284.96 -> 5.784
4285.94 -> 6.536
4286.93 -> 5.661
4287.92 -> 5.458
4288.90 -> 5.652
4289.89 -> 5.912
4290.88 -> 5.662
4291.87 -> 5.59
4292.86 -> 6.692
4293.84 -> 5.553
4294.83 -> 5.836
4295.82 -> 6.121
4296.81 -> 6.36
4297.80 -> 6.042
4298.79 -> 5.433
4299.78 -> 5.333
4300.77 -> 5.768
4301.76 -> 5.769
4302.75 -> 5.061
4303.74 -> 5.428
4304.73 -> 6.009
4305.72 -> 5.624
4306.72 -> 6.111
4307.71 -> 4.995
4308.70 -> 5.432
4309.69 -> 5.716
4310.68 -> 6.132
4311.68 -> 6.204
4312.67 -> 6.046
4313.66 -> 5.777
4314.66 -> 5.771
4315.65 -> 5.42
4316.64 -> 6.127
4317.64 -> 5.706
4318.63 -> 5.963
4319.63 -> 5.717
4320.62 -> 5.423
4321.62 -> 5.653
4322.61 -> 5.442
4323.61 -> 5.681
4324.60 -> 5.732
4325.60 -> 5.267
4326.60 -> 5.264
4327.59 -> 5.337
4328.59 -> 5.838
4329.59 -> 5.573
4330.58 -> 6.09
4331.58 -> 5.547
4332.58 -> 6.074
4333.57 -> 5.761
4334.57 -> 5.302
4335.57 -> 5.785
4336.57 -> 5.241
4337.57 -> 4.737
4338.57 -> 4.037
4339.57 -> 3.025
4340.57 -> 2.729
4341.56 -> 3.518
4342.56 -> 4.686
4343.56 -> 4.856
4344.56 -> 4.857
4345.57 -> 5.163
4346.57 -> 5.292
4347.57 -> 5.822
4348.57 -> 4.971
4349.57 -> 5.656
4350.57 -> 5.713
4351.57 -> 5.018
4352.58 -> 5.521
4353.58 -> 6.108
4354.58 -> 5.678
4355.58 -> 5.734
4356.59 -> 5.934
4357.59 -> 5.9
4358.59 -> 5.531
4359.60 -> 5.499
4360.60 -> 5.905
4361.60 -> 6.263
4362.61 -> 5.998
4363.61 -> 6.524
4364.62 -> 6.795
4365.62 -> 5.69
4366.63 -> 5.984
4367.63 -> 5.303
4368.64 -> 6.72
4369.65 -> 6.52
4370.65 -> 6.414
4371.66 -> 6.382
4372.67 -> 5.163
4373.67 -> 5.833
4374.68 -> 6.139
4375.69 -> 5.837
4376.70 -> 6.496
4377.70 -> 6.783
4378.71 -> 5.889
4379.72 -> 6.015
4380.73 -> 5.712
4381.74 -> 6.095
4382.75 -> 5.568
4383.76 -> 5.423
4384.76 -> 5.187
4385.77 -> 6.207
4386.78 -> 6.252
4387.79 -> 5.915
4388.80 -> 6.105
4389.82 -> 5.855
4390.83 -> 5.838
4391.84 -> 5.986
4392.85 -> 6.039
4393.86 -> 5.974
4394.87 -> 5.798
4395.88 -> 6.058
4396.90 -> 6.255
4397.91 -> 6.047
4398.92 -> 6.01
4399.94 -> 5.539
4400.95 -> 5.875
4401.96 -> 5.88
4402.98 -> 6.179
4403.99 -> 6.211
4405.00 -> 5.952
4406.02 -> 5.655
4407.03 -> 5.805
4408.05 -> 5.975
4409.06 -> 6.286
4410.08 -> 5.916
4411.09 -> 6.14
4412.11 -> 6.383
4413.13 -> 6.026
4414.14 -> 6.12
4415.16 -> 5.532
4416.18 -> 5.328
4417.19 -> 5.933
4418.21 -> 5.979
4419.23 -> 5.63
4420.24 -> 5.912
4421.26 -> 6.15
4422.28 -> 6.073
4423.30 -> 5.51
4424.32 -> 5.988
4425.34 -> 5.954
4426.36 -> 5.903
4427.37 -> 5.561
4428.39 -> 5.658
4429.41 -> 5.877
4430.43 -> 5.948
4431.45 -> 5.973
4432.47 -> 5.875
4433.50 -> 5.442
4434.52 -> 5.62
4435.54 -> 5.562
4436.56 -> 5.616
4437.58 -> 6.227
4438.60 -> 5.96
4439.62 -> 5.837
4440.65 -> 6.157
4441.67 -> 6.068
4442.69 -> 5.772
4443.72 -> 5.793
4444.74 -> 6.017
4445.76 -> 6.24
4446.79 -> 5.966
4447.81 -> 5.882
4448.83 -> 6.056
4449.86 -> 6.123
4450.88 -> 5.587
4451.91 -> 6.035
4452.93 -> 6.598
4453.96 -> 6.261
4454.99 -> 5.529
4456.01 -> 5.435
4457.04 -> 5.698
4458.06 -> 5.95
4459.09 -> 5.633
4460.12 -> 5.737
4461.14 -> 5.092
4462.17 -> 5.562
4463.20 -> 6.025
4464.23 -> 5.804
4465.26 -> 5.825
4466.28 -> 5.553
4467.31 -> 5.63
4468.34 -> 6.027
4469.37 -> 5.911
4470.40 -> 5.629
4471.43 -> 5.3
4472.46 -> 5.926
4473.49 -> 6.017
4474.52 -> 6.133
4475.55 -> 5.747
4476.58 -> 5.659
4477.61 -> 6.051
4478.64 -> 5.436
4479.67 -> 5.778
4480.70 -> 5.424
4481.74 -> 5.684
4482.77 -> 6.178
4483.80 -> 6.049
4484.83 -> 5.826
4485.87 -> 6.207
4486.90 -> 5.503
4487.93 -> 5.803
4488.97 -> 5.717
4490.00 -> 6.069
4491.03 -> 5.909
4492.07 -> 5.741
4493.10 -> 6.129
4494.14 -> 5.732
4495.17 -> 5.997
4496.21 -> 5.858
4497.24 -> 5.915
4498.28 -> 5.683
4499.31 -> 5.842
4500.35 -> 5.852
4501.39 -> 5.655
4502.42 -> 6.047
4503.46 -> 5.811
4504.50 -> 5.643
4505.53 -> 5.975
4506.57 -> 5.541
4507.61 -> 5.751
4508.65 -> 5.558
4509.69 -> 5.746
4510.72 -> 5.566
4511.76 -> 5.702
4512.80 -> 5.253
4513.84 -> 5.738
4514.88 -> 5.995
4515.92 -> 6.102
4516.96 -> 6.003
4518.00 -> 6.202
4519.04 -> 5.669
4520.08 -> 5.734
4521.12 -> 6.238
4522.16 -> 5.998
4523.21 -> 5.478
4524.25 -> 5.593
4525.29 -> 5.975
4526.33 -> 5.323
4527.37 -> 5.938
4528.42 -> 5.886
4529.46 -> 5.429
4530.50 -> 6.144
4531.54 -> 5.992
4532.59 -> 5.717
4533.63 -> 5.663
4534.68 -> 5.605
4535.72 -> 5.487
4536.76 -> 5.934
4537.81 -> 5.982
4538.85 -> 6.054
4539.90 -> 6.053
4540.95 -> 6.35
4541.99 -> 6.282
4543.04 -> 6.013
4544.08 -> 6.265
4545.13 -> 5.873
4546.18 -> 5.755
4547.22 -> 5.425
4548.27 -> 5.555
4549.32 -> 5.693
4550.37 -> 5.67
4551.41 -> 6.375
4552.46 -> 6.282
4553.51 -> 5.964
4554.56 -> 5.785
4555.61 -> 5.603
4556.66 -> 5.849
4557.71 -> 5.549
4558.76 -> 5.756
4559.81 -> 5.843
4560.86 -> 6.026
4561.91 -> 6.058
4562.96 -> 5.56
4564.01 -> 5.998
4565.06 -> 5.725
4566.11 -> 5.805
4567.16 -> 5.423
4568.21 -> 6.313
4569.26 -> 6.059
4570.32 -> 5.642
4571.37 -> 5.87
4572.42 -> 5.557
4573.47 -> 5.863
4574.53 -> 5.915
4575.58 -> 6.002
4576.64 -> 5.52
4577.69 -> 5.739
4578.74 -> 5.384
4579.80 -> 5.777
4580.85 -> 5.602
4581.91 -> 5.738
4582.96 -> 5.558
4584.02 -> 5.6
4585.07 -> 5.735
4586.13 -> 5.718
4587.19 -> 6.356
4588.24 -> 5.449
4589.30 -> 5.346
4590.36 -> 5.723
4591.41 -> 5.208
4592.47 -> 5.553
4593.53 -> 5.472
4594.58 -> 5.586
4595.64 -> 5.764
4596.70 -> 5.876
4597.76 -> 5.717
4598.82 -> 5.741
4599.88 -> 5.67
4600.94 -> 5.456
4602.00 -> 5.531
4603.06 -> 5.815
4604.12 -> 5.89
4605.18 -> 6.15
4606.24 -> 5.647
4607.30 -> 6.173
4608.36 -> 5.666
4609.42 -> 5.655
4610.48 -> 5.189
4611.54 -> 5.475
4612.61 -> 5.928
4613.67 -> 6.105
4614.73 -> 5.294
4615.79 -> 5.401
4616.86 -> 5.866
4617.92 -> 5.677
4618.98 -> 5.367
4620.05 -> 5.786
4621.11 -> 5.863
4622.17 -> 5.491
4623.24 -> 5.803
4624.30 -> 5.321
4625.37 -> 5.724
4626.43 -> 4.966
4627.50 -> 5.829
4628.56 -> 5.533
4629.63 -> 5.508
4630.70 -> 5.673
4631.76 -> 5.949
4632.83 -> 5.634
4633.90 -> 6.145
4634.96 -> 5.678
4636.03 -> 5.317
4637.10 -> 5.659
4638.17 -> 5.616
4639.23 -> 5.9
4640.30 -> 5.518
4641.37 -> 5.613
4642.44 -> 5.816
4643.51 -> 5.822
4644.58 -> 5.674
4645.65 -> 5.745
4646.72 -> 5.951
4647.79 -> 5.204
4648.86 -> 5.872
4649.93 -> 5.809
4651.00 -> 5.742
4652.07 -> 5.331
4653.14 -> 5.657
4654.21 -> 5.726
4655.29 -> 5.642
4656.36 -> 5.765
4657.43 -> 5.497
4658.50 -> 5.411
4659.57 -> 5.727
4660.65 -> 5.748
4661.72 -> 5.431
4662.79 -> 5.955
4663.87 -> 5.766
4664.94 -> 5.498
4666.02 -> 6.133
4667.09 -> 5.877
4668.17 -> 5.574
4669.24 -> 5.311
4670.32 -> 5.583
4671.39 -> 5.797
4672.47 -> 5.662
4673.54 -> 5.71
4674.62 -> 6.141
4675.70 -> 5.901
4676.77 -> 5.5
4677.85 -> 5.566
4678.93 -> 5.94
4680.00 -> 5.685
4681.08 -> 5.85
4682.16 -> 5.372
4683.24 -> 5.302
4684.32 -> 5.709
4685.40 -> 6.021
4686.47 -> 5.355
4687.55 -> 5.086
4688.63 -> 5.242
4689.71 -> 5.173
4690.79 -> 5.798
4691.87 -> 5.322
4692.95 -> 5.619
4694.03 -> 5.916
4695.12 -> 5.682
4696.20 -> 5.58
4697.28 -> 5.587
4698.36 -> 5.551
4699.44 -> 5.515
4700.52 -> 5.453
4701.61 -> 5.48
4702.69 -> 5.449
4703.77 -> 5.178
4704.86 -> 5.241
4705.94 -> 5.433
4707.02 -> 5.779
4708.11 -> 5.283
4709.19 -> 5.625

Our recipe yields 0.15 mag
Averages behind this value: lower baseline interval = 5.85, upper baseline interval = 5.66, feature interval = 5.06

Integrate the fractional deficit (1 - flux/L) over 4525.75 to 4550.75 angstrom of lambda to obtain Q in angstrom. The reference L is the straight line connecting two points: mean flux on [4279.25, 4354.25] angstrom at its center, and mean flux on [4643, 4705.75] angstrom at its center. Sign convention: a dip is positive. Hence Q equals -1.14 angstrom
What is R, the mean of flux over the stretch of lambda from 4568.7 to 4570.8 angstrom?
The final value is 5.85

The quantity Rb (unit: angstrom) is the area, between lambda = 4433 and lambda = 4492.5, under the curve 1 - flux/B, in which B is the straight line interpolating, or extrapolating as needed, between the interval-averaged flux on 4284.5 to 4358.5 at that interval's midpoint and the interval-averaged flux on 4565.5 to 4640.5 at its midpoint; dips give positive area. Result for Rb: -2.4 angstrom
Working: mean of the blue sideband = 5.52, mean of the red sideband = 5.68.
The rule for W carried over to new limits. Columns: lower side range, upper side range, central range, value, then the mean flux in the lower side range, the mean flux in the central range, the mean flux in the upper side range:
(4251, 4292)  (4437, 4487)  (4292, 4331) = 0.03 mag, 5.91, 5.73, 5.85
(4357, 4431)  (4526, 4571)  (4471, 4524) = 0.01 mag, 5.96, 5.81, 5.86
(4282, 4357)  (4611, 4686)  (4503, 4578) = -0.04 mag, 5.52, 5.83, 5.67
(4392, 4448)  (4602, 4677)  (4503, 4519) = 0.01 mag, 5.91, 5.77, 5.68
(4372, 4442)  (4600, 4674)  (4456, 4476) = 0.02 mag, 5.91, 5.74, 5.67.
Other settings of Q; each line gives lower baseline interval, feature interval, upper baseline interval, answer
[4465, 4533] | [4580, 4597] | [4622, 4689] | 0.2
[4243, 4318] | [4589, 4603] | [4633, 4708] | 0.2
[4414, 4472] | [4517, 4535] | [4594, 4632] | -0.2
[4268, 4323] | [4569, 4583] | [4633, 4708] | -0.1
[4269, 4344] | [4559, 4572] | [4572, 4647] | -0.4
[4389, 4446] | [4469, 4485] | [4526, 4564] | 0.2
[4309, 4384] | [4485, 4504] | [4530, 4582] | -0.3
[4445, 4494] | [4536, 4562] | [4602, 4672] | -0.7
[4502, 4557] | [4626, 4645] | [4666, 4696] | 0.1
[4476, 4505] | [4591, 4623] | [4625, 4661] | 0.2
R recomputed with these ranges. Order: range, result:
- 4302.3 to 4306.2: 5.54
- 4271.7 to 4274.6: 5.63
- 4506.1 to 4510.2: 5.64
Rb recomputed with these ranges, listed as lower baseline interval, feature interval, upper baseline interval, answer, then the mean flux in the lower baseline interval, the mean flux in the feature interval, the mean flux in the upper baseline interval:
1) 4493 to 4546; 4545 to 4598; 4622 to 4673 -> 0.2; 5.84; 5.75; 5.66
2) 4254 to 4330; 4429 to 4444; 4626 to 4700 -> -0.3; 5.81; 5.85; 5.64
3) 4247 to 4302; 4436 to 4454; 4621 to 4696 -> -0.7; 5.89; 6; 5.65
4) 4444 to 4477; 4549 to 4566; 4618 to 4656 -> -0.4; 5.83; 5.86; 5.65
